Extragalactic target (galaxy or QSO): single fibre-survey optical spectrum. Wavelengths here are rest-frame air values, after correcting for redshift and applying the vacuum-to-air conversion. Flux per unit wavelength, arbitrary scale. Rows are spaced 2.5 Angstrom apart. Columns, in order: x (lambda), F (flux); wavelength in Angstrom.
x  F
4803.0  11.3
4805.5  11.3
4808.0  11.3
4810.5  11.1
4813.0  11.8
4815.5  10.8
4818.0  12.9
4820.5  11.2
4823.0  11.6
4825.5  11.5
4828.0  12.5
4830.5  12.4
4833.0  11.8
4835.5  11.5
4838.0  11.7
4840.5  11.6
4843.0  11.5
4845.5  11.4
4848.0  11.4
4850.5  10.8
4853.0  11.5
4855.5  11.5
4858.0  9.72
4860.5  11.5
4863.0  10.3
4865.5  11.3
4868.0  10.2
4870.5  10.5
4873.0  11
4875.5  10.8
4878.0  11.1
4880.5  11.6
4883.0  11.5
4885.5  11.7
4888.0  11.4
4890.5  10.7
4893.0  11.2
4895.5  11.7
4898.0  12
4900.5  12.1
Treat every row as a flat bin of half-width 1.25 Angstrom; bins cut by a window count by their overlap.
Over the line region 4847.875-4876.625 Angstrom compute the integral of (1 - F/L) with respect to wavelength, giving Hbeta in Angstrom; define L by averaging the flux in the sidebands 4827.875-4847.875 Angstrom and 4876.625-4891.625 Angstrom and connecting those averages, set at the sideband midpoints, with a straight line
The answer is 1.7 Angstrom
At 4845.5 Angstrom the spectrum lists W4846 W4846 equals 11.4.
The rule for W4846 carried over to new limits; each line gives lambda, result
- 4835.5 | 11.5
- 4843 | 11.5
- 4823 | 11.6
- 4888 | 11.4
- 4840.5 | 11.6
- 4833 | 11.8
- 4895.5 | 11.7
